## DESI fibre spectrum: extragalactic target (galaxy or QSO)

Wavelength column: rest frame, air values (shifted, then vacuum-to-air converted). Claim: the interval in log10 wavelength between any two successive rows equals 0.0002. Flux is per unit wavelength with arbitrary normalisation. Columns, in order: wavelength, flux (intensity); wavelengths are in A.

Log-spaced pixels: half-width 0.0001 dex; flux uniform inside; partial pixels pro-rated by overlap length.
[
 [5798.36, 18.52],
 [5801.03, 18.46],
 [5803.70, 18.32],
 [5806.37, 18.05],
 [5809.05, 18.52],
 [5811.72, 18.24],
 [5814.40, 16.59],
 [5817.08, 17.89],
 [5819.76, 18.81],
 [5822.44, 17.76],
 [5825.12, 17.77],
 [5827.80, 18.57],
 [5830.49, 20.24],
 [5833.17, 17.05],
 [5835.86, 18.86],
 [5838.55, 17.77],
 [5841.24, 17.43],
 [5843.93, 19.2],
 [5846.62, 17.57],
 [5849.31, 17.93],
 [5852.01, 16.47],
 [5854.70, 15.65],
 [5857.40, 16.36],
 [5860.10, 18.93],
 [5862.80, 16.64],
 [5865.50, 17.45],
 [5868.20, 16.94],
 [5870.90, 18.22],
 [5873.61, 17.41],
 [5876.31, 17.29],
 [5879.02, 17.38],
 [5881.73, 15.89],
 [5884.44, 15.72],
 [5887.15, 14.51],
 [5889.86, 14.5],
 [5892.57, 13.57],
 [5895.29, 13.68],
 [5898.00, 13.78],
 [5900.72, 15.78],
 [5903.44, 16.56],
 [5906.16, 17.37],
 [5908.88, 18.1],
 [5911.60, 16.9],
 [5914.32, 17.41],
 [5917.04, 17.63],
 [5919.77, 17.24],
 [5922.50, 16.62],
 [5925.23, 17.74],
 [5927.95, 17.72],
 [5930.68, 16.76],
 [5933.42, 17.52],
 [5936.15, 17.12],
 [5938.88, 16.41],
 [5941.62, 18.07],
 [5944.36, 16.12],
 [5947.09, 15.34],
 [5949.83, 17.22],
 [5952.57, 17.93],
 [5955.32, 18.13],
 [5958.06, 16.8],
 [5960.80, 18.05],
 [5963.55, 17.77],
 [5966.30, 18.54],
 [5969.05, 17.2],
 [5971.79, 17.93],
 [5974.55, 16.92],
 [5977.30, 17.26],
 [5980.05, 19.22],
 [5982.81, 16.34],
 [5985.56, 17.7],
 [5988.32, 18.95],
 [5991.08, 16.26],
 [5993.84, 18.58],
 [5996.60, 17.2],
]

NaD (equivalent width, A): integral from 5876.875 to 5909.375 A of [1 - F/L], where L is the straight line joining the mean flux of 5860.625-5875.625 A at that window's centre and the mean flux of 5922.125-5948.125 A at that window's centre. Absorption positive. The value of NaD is 3.2 A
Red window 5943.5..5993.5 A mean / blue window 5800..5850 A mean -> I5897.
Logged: 1.0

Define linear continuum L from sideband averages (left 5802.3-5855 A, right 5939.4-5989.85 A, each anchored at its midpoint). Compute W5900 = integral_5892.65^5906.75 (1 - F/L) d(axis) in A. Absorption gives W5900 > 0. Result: 2.0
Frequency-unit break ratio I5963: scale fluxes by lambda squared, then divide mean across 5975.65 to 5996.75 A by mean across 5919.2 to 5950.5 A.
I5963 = 1.06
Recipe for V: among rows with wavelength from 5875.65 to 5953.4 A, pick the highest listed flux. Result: 18.1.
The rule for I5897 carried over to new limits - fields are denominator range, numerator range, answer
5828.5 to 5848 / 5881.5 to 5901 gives 0.79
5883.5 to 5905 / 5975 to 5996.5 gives 1.20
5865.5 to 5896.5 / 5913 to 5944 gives 1.08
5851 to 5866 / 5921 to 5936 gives 1.02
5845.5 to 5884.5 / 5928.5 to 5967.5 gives 1.01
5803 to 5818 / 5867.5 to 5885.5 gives 0.95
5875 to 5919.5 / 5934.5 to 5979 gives 1.08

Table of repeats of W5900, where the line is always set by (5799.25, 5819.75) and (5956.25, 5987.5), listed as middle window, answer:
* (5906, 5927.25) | 0.5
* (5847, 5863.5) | 0.8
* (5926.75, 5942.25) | 0.5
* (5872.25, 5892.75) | 2.3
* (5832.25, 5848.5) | 0.0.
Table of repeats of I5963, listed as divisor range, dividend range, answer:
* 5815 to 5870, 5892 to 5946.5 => 0.96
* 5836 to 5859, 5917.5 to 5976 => 1.03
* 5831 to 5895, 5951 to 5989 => 1.09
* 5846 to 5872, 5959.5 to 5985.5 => 1.07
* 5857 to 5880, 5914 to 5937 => 1.01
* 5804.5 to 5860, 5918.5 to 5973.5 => 1.01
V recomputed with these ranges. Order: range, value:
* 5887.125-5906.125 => 16.56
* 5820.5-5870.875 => 20.24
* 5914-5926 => 17.74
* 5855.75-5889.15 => 18.93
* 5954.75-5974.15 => 18.54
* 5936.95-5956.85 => 18.13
